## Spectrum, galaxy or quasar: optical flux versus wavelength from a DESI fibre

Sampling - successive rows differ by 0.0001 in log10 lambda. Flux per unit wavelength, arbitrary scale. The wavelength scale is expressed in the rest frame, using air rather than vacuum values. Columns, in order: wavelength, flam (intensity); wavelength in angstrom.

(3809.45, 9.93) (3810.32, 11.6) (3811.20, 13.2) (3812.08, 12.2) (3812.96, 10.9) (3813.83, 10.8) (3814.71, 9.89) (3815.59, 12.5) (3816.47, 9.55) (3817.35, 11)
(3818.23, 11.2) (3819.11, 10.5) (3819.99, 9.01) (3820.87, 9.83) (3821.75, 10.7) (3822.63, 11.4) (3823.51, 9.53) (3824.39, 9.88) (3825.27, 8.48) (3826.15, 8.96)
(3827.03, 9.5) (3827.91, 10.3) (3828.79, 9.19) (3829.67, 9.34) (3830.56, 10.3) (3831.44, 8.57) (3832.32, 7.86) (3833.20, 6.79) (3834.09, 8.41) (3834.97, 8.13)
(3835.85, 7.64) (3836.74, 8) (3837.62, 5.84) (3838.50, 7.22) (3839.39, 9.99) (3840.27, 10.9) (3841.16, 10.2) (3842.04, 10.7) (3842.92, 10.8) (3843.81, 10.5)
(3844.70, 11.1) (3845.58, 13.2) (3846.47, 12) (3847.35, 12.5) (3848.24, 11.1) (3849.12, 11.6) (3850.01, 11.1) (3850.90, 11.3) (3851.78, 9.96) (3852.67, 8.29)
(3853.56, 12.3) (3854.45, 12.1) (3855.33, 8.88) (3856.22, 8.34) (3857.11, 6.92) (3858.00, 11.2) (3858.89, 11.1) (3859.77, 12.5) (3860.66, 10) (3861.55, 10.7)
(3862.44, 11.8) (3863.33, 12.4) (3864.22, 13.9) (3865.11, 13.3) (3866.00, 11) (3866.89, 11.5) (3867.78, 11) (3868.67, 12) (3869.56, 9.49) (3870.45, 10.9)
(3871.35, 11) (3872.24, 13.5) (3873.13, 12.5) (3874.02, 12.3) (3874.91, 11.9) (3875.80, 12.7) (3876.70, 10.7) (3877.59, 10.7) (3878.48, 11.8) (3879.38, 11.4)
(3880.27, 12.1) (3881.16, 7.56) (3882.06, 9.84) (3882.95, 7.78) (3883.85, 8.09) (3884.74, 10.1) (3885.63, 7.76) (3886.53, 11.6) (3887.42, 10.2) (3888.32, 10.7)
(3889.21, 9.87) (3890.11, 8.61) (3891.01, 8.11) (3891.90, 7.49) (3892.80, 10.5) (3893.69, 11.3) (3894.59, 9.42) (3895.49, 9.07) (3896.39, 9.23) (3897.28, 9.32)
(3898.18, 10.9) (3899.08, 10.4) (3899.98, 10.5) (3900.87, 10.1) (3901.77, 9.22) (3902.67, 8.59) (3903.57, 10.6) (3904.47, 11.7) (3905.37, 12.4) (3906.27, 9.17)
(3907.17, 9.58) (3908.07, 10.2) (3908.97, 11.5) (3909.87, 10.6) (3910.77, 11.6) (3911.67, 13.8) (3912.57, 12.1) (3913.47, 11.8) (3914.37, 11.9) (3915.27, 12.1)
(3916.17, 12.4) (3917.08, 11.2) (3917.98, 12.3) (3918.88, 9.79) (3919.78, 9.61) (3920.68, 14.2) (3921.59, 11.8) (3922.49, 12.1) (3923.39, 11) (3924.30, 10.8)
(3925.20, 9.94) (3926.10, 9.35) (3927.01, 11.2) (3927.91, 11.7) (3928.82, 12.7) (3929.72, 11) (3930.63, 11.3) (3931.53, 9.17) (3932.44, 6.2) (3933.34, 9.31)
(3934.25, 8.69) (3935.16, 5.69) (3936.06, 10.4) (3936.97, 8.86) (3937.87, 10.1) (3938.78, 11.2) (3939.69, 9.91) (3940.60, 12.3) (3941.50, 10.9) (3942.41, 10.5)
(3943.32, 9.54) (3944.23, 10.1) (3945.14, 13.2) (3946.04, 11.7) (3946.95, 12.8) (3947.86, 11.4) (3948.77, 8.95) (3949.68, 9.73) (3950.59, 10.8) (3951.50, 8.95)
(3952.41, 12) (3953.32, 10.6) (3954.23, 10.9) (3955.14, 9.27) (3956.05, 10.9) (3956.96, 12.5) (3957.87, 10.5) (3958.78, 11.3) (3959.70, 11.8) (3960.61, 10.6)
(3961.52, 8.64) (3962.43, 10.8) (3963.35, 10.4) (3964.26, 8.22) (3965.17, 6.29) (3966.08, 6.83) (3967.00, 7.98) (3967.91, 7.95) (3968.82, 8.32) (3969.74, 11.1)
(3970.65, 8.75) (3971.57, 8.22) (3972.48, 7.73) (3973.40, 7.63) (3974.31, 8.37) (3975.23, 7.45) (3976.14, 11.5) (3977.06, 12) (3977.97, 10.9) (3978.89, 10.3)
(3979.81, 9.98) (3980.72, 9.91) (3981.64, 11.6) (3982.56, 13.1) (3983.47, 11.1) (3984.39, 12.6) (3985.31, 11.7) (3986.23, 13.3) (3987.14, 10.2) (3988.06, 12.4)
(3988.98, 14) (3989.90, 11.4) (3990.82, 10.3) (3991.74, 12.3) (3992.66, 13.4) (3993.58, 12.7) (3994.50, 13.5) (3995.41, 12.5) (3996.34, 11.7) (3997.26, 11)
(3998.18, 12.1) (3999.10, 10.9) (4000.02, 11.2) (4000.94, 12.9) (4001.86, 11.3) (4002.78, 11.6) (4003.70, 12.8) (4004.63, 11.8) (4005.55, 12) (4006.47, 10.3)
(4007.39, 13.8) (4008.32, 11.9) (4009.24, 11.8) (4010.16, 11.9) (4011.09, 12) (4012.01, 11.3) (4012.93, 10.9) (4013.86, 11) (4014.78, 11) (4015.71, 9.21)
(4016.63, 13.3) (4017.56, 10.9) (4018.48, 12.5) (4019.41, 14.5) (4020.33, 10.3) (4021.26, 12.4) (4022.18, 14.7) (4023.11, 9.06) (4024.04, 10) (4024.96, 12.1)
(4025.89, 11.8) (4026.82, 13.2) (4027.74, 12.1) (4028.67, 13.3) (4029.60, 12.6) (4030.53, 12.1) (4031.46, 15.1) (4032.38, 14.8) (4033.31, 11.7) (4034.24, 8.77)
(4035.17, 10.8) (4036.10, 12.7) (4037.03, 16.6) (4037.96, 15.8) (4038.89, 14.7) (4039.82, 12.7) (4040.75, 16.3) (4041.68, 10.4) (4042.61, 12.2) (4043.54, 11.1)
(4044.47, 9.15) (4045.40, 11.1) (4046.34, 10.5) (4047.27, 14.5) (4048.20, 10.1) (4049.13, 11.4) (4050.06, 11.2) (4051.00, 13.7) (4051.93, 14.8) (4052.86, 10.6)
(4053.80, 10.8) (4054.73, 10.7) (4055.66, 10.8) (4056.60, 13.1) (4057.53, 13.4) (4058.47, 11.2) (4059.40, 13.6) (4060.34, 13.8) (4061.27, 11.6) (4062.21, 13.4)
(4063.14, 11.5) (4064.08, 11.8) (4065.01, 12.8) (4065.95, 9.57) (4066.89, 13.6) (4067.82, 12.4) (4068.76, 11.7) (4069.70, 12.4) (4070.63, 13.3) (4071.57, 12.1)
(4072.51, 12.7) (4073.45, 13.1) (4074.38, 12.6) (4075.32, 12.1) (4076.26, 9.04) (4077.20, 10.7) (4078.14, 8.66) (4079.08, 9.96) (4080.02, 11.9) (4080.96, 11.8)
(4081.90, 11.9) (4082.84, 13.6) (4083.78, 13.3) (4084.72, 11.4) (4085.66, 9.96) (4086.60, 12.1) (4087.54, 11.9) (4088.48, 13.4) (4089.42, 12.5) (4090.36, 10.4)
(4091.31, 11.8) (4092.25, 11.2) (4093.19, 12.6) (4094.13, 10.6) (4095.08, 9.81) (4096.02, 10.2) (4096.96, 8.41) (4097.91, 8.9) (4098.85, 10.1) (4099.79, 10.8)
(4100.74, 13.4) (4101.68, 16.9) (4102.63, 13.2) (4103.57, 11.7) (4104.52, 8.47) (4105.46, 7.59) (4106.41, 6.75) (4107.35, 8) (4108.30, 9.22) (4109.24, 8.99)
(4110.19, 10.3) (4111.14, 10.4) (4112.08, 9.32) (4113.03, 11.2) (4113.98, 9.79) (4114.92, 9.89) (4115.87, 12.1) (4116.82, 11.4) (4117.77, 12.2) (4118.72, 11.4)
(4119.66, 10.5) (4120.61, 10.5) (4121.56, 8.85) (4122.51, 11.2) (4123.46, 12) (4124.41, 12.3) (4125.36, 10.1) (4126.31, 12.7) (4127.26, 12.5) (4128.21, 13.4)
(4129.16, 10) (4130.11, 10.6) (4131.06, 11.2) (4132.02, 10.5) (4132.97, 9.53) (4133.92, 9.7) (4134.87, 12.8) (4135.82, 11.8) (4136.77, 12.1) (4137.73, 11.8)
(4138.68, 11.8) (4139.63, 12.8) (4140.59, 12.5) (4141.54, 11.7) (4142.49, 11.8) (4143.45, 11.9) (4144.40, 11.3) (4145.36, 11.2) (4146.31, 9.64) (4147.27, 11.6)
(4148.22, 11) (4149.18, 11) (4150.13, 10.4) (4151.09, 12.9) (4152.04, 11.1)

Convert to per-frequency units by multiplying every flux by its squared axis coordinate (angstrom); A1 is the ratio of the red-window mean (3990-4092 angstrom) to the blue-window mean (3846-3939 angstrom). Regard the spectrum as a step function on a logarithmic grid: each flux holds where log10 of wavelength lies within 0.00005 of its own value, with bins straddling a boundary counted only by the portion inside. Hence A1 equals 1.2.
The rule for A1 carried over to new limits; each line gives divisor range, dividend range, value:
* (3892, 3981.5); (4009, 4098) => 1.23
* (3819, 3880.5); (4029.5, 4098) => 1.27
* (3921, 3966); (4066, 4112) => 1.16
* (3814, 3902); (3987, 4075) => 1.30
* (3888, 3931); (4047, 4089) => 1.21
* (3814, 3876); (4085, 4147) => 1.21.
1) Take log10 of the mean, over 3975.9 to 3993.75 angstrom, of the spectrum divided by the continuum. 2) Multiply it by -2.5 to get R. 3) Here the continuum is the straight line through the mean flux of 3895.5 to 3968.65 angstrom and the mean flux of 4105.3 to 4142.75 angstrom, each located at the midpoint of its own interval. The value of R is -0.113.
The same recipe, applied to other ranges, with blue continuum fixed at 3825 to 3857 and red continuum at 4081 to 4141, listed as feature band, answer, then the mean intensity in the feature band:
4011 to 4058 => -0.14 mag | 12.2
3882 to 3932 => -0.05 mag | 10.5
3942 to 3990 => 0.00 mag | 10.3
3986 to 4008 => -0.15 mag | 12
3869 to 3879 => -0.17 mag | 11.6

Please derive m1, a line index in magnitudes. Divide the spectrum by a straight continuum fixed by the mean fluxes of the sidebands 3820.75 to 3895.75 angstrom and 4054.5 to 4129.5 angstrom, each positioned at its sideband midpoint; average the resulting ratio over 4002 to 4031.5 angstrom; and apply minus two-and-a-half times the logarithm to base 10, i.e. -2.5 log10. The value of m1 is -0.089 mag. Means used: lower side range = 10.3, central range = 11.9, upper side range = 11.3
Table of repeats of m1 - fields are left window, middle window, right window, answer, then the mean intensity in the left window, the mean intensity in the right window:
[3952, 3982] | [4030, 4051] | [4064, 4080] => -0.13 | 9.72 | 11.7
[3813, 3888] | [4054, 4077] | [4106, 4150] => -0.13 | 10.4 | 10.9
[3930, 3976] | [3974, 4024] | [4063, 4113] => -0.14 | 9.75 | 11.2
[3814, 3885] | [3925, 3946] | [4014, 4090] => 0.10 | 10.4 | 12.1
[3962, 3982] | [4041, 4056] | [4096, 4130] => -0.15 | 9.18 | 10.7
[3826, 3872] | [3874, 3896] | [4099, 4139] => 0.04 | 10.3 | 10.9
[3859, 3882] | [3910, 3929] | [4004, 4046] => 0.01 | 11.5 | 12.2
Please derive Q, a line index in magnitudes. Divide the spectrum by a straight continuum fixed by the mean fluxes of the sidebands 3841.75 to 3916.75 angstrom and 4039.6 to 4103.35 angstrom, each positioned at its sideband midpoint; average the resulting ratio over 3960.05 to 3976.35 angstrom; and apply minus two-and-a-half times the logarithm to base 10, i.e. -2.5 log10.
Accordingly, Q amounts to 0.28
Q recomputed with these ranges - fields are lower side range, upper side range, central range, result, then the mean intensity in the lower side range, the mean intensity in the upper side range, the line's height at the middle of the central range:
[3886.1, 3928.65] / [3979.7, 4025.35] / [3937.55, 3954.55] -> 0.03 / 10.7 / 11.8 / 11.1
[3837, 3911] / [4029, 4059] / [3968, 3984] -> 0.18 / 10.5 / 12.4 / 11.6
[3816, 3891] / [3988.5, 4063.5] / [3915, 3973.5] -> 0.10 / 10.3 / 12.1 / 11.3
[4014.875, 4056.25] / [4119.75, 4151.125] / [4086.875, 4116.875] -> 0.09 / 12.2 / 11.3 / 11.6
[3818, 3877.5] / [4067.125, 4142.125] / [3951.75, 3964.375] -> 0.01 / 10.4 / 11.2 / 10.8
